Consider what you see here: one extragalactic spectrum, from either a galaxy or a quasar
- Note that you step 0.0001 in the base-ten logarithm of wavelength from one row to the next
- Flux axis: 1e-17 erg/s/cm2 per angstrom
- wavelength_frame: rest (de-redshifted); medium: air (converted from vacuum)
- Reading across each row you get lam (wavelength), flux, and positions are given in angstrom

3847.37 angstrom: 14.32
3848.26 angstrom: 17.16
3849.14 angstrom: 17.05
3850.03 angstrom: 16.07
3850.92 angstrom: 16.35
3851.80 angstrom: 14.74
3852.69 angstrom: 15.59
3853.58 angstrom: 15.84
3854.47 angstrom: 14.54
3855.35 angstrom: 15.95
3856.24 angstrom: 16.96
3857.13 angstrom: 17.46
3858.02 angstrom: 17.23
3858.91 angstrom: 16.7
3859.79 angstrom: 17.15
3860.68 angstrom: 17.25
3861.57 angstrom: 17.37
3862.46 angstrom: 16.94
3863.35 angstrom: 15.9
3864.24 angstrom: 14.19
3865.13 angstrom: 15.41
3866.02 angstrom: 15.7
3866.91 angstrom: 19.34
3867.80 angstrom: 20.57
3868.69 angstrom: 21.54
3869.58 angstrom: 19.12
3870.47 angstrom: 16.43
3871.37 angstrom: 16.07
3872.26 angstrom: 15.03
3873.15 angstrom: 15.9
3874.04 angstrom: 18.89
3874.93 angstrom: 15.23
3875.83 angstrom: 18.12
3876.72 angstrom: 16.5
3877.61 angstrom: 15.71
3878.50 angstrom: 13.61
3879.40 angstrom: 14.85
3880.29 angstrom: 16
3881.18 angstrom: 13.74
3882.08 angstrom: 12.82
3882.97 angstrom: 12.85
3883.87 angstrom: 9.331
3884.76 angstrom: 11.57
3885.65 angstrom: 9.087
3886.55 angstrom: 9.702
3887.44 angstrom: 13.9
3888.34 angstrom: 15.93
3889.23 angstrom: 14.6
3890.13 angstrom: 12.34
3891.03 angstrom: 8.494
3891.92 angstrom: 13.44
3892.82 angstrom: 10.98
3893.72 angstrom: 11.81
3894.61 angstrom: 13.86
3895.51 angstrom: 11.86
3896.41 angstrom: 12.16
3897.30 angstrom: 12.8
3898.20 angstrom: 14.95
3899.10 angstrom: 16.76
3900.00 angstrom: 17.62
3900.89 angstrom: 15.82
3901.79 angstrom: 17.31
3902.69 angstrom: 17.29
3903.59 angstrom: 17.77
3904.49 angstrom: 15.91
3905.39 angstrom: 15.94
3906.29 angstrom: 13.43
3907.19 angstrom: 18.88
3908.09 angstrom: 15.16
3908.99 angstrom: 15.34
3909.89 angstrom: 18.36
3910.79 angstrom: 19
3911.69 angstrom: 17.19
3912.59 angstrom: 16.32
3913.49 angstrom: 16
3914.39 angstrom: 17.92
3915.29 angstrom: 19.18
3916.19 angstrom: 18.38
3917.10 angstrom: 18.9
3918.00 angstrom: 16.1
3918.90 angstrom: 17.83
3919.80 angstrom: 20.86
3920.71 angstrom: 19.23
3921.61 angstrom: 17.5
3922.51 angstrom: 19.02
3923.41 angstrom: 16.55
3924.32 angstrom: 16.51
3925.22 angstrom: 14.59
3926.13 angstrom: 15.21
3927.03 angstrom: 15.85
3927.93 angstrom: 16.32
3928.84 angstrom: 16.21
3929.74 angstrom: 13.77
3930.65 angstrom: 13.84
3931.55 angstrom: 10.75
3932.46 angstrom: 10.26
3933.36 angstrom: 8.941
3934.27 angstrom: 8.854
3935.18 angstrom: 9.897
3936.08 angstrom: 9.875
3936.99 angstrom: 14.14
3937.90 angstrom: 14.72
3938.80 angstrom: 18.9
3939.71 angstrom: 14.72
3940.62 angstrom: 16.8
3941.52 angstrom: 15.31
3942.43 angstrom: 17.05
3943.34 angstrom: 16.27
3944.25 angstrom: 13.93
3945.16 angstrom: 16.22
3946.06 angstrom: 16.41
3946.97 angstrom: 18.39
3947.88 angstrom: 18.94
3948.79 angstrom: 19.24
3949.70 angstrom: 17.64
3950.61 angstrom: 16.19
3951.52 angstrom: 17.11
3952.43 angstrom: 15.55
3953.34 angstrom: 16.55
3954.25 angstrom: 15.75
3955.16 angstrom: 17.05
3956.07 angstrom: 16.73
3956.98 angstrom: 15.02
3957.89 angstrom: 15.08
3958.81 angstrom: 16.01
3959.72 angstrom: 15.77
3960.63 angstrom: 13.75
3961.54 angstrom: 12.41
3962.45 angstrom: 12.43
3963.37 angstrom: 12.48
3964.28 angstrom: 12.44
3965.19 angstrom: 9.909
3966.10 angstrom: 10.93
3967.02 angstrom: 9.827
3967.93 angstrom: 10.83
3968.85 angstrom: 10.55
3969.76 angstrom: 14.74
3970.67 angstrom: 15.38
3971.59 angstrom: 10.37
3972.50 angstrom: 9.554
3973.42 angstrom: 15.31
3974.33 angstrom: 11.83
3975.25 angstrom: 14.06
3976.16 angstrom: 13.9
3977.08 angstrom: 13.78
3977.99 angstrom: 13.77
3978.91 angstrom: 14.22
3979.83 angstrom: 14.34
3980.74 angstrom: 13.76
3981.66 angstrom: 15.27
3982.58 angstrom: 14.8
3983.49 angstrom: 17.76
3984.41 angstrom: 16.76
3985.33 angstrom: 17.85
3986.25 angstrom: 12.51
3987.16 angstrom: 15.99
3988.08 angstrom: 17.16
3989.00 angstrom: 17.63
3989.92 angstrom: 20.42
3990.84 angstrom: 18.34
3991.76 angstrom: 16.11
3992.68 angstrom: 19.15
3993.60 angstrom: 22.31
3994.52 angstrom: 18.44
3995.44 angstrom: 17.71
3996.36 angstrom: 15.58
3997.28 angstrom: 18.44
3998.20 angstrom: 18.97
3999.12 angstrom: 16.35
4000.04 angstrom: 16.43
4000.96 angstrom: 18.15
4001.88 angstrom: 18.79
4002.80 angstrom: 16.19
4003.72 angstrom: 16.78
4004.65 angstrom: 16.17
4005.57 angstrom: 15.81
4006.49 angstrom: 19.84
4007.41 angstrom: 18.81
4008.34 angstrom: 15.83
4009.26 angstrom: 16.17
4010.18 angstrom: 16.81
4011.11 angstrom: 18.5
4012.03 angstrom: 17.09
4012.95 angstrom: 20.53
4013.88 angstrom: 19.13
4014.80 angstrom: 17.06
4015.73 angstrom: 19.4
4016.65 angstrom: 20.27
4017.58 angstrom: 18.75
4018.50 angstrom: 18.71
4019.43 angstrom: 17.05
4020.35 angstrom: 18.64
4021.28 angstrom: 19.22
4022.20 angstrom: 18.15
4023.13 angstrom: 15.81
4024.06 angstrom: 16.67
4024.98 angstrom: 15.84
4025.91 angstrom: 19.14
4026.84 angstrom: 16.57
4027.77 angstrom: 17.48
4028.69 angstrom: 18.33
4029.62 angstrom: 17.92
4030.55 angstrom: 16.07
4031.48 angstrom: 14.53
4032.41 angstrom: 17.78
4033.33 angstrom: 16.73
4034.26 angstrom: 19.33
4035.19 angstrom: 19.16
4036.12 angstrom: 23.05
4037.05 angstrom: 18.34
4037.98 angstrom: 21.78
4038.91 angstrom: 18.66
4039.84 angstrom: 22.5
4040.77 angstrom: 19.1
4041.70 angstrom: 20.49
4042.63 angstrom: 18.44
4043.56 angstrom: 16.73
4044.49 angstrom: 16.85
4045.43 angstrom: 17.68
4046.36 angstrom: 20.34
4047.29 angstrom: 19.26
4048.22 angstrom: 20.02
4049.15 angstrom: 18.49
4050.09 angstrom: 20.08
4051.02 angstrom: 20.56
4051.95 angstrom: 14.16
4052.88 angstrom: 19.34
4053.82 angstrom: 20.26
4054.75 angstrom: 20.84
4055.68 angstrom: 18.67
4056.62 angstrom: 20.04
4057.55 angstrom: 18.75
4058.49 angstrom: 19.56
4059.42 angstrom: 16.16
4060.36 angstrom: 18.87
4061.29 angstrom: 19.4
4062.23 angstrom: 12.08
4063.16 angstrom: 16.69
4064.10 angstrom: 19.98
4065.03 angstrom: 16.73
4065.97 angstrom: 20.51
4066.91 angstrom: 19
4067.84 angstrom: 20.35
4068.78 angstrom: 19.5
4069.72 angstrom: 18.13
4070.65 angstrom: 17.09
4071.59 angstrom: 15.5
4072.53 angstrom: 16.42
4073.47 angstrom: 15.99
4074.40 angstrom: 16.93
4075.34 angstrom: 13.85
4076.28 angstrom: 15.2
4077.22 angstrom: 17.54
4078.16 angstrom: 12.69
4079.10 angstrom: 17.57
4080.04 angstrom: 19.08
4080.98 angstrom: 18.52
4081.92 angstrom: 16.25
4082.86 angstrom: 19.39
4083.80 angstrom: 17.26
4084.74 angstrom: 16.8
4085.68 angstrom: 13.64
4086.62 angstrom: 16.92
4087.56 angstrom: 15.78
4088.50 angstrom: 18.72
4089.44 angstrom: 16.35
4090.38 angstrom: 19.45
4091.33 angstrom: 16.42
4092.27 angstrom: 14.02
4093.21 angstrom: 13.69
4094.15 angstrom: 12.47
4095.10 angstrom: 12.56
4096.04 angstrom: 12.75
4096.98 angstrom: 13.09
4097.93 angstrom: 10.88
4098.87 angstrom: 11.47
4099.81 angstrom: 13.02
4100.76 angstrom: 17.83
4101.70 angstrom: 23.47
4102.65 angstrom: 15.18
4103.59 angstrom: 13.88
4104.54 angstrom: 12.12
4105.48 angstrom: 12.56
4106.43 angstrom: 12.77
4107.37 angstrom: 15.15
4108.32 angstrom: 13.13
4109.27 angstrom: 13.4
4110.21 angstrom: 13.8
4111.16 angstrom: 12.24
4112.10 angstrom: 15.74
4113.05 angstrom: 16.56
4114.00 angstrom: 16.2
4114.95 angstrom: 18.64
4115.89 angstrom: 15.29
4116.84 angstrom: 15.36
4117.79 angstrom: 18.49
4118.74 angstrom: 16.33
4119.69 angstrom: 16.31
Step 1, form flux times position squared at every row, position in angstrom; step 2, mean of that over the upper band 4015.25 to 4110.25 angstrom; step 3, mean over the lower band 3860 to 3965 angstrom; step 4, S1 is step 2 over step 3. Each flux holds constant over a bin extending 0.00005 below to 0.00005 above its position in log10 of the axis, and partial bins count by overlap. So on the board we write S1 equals 1.20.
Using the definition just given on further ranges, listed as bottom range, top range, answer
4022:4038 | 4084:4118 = 0.87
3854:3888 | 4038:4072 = 1.31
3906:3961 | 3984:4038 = 1.16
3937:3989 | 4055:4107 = 1.17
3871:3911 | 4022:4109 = 1.28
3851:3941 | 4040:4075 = 1.29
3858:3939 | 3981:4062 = 1.26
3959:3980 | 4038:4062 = 1.55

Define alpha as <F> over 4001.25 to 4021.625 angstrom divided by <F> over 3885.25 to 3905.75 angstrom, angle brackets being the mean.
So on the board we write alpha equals 1.3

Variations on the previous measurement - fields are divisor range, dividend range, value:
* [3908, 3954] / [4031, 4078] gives 1.15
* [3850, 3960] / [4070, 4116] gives 0.99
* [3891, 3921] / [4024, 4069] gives 1.16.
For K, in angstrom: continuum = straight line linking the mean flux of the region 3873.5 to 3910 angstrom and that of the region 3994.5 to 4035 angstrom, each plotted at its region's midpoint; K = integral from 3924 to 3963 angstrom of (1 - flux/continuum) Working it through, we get 1.90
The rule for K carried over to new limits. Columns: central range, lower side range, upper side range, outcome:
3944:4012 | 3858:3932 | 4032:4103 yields 3.5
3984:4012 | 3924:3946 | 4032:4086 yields -2.2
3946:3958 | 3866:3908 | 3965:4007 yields -1.2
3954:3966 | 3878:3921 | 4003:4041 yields 1.8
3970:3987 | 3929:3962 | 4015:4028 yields 2.1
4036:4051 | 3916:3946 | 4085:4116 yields -4.5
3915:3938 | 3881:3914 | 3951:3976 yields -1.7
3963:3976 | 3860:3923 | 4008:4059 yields 3.9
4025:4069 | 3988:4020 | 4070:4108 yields -5.0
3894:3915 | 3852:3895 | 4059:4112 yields -1.0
